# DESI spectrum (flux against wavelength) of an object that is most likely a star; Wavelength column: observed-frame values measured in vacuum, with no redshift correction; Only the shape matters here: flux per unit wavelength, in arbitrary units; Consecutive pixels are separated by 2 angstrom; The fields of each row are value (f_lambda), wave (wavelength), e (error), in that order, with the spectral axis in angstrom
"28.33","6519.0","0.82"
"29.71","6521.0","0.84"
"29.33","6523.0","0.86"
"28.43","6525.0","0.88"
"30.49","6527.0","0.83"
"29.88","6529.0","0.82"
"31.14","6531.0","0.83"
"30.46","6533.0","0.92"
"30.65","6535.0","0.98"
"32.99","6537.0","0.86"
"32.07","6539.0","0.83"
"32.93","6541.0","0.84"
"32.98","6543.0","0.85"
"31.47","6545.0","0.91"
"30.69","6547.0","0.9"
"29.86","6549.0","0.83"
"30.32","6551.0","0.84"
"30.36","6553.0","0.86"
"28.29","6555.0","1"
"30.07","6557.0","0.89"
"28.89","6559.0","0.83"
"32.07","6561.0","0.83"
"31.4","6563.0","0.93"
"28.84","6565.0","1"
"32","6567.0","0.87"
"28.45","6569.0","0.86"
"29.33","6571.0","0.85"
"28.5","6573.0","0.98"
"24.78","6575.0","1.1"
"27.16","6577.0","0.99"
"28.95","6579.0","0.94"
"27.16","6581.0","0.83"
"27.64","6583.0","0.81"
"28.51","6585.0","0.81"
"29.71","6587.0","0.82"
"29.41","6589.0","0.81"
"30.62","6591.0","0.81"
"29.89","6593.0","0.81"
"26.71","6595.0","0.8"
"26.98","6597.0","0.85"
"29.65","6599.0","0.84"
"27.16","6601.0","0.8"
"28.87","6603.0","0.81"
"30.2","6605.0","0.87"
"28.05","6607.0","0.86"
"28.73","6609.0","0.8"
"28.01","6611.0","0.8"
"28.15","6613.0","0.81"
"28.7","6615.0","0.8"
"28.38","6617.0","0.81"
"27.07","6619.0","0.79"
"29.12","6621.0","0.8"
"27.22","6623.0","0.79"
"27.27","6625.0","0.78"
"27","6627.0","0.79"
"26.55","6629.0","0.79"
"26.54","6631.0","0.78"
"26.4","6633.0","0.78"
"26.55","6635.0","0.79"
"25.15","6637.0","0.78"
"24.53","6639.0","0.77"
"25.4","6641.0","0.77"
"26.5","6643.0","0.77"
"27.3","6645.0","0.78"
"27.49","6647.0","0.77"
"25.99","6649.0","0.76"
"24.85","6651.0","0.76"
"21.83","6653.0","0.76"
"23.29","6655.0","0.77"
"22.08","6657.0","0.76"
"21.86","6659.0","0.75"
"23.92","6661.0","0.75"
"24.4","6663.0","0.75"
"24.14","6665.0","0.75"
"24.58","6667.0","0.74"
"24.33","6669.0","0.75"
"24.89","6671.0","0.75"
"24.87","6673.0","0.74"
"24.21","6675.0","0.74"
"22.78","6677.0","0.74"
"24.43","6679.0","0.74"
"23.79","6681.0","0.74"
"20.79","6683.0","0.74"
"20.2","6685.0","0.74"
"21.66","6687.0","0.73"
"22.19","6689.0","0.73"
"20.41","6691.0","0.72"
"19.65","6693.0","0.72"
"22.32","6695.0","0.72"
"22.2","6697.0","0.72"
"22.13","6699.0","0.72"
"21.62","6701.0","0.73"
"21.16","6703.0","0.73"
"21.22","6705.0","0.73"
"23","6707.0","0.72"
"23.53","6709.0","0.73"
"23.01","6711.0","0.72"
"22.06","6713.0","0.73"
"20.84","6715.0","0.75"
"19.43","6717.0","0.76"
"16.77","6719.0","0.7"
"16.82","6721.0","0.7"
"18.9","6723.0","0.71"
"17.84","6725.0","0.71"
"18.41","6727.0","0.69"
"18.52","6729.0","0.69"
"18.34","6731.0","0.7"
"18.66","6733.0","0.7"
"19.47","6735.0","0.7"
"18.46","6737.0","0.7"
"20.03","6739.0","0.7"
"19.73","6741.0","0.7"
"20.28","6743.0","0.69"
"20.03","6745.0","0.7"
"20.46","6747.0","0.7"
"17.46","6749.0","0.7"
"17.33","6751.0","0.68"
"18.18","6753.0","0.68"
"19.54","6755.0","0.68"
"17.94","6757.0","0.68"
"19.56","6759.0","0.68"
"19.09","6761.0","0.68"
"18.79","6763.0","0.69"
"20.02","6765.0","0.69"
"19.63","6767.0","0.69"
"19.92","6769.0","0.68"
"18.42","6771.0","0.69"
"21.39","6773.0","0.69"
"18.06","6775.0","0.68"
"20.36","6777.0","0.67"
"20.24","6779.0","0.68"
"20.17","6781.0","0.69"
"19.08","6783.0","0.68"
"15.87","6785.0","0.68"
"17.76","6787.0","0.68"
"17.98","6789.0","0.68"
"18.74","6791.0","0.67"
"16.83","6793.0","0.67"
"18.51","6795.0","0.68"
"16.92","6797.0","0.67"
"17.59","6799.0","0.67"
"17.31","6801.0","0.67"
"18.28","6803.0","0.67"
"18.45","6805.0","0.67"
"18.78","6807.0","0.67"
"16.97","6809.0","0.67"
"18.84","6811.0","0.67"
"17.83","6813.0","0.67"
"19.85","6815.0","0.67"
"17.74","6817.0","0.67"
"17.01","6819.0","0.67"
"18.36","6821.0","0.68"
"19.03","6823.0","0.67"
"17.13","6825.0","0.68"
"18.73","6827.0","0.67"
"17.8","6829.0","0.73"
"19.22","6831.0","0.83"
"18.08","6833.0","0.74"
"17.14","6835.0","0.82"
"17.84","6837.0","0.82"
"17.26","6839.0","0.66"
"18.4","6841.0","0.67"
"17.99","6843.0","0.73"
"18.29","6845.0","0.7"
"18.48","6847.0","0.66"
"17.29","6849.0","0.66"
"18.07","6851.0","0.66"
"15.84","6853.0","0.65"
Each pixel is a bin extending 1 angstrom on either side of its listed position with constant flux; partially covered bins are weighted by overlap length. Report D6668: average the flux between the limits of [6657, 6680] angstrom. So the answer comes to 24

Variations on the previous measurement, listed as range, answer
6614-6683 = 25.3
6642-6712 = 23.2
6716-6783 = 19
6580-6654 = 27.4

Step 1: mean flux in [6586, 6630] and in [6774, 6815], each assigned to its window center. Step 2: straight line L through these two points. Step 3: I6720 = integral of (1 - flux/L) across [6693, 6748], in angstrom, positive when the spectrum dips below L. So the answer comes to 5.2 angstrom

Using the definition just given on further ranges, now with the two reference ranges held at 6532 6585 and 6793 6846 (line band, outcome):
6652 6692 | 2.8 angstrom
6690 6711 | 1.5 angstrom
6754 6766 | 0.9 angstrom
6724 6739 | 2.3 angstrom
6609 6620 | -0.3 angstrom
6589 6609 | -0.5 angstrom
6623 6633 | 0.0 angstrom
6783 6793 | 0.9 angstrom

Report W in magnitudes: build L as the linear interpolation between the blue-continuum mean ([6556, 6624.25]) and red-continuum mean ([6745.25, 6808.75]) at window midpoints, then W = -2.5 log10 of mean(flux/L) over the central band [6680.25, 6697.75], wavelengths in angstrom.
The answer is 0.095 mag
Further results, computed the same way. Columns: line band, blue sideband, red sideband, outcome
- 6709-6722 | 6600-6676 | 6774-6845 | 0.12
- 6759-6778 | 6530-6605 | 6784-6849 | 0.04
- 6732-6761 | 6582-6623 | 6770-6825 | 0.11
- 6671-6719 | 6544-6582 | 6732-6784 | 0.03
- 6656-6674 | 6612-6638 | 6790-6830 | 0.06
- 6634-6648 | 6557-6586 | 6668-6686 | -0.04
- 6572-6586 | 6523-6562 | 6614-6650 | 0.06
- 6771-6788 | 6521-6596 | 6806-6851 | 0.06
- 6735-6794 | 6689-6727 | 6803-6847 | 0.02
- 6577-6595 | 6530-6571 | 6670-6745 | -0.01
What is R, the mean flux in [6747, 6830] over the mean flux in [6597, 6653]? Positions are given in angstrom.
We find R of 0.68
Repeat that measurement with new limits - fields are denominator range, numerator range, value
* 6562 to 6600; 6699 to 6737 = 0.70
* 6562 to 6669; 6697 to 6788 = 0.72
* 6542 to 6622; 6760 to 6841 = 0.63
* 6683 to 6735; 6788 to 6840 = 0.88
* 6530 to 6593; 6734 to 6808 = 0.63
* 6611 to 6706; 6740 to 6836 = 0.76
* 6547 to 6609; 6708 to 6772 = 0.66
